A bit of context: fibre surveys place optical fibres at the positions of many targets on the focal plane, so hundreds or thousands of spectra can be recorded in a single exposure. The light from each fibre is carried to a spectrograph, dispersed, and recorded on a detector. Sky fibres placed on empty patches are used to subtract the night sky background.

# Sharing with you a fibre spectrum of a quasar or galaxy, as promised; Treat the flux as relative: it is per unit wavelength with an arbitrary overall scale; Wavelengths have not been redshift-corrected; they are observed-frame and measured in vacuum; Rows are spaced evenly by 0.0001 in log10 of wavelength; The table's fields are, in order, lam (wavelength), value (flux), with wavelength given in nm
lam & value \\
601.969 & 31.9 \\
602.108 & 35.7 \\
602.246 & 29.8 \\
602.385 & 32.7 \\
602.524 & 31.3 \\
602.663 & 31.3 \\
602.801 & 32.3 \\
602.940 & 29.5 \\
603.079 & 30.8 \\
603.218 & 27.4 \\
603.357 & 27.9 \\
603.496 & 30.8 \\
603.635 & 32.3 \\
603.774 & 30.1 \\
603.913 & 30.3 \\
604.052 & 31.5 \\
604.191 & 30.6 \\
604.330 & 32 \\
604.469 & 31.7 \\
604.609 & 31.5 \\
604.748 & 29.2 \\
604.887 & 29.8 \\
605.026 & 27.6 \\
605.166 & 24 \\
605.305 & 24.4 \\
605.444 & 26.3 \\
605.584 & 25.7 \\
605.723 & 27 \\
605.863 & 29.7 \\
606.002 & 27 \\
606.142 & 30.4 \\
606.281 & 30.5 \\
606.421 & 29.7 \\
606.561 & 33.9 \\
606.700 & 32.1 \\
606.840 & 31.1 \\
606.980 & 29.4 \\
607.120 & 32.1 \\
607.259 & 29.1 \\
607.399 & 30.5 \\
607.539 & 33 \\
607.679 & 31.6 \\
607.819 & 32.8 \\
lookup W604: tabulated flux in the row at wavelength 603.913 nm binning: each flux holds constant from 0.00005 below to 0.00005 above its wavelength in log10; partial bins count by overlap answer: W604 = 30.3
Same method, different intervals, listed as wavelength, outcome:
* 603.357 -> 27.9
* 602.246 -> 29.8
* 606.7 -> 32.1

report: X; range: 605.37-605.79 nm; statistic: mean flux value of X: 26.3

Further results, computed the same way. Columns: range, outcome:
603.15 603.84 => 29.7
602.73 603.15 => 30.9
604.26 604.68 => 31.7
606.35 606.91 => 31.7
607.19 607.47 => 29.8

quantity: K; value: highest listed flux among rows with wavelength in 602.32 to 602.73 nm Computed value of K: 32.7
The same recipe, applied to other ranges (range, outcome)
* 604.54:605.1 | 31.5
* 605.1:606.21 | 30.4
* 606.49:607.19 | 33.9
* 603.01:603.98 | 32.3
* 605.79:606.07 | 29.7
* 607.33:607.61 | 33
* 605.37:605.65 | 26.3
